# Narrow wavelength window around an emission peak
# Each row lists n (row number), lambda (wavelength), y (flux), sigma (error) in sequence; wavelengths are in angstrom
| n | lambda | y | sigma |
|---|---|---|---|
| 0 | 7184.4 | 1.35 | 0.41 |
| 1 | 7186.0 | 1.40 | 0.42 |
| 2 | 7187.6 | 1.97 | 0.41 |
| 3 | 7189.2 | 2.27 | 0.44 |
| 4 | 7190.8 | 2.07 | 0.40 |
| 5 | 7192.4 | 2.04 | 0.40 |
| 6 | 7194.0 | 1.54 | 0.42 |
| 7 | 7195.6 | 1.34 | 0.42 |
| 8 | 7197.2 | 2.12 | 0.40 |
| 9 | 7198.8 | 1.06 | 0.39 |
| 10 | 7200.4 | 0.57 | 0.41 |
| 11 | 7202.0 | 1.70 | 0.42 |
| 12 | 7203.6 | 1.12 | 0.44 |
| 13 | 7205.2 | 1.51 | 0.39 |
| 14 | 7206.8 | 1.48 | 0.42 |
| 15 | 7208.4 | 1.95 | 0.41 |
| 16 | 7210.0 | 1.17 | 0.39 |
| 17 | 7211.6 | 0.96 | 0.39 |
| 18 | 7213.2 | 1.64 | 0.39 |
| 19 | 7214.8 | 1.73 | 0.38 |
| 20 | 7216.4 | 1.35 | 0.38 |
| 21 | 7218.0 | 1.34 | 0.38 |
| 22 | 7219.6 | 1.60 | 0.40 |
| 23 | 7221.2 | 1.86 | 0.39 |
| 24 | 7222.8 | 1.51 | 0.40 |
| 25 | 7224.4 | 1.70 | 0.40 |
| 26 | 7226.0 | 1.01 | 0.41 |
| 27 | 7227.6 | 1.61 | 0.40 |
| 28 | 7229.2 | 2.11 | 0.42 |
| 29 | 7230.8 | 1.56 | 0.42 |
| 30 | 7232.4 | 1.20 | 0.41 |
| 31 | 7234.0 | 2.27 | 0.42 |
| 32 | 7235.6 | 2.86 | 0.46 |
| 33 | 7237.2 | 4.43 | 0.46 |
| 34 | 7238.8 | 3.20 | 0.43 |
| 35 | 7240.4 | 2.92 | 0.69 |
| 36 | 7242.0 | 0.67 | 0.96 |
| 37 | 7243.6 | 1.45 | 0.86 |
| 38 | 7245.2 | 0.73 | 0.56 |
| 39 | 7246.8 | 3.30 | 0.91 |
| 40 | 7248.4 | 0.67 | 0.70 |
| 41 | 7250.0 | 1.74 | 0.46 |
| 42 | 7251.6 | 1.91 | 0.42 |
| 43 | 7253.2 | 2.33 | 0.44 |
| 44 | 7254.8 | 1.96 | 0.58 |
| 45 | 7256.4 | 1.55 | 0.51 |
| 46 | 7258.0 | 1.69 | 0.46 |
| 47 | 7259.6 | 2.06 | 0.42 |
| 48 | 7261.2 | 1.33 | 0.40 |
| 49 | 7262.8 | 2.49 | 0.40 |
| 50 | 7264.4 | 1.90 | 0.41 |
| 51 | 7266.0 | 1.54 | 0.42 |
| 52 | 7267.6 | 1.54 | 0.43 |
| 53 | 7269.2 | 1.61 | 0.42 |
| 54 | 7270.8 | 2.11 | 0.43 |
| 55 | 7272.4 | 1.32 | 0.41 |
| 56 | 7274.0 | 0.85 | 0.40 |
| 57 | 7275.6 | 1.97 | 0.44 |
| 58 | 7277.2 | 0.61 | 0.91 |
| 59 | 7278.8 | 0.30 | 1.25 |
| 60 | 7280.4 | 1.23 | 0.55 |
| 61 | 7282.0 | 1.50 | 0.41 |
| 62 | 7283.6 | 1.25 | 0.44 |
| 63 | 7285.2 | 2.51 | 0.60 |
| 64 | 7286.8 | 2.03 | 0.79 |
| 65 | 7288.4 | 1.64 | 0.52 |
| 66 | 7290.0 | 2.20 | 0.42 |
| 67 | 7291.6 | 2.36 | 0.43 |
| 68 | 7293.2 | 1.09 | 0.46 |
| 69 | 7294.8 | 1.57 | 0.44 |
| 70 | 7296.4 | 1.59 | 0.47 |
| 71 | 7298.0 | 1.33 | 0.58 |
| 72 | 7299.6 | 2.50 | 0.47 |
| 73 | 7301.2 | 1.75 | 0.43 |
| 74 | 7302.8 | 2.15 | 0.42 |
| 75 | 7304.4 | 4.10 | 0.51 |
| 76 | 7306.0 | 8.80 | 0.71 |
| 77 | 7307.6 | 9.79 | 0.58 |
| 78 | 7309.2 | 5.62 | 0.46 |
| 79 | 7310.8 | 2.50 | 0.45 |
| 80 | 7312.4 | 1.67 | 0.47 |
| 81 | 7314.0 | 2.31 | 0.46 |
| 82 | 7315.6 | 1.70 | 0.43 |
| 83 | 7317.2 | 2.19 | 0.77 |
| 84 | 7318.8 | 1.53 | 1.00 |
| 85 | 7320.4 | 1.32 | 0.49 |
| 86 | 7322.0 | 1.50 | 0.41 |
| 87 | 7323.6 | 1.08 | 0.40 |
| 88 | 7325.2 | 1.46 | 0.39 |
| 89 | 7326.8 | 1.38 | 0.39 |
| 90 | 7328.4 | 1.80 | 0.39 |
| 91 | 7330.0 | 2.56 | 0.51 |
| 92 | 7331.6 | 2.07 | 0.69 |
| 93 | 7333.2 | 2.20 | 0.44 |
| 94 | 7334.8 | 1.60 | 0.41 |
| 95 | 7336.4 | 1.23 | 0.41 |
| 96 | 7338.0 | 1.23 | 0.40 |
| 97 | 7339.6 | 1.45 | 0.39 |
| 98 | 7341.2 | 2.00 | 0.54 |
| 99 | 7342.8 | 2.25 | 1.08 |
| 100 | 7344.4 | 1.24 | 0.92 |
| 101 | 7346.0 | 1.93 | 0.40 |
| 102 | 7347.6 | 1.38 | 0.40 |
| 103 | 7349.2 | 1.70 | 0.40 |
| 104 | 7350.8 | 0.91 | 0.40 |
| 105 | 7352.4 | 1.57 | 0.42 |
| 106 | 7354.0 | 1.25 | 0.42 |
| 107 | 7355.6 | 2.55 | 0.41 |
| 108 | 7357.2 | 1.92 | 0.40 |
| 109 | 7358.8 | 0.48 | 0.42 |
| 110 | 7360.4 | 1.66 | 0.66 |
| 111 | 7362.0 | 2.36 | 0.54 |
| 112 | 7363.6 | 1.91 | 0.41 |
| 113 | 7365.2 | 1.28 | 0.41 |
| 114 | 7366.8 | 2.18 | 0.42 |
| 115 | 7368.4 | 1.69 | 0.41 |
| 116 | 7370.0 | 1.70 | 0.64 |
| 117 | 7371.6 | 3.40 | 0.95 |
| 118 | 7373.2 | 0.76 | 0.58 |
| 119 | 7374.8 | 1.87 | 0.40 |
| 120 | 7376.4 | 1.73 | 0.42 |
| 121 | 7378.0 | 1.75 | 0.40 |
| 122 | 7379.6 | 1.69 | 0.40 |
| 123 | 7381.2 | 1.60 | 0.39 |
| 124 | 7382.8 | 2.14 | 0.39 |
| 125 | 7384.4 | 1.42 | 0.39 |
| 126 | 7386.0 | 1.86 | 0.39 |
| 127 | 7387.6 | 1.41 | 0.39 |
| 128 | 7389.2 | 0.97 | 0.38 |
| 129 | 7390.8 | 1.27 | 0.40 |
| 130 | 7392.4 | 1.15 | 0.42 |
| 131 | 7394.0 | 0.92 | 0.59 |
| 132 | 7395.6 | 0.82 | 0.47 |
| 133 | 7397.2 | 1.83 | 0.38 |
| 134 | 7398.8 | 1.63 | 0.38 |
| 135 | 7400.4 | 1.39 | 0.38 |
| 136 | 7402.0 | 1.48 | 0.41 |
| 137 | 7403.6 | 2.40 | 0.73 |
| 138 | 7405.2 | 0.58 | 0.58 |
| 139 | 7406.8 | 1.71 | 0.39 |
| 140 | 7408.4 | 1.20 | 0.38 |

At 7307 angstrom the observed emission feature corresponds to [O III]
